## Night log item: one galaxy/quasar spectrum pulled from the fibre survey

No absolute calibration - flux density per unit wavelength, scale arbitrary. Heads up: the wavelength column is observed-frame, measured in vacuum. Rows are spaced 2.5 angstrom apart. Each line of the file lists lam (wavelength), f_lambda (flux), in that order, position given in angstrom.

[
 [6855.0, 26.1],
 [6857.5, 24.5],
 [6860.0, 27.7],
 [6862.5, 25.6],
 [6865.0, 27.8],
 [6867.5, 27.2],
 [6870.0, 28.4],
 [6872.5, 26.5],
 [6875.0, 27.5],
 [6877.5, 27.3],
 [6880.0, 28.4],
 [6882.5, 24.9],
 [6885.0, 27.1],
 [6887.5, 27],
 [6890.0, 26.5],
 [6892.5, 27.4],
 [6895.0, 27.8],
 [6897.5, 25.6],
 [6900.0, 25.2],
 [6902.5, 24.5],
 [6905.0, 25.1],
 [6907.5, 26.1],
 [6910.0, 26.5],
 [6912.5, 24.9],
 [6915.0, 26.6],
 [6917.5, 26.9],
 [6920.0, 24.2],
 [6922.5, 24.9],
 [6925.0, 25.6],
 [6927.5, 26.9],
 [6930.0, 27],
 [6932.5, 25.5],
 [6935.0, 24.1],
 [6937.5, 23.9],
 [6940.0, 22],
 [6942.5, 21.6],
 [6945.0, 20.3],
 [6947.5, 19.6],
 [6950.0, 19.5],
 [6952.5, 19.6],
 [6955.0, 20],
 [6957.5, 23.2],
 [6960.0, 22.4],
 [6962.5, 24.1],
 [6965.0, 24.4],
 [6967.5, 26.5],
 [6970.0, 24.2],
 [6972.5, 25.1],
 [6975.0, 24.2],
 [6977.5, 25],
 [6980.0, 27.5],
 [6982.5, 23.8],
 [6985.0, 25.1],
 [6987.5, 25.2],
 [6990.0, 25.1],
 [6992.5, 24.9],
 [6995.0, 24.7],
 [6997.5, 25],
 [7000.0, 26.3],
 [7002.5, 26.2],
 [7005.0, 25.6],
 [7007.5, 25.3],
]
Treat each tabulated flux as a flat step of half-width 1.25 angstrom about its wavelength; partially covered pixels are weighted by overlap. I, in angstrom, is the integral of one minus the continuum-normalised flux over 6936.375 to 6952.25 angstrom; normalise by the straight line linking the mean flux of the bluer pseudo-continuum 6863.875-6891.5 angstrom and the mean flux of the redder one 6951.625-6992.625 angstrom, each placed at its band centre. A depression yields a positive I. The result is 2.5 angstrom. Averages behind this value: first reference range 27.1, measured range 21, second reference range 24.2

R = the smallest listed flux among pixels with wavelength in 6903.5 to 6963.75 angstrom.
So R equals 19.5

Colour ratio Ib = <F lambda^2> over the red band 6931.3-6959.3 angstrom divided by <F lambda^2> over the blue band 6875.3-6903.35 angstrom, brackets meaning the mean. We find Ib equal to 0.83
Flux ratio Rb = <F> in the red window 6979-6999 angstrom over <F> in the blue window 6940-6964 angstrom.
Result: 1.18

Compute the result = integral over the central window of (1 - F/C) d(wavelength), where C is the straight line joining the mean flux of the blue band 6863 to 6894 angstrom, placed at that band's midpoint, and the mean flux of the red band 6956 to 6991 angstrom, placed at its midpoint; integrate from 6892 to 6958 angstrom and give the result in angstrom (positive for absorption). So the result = 4.4 angstrom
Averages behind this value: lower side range 27.1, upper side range 24.7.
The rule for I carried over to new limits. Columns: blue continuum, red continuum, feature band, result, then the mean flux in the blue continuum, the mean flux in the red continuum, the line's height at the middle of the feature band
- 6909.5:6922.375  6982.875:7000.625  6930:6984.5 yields 4.5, 25.7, 25.1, 25.4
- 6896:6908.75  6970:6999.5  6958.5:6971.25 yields 0.4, 25.3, 25.1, 25.1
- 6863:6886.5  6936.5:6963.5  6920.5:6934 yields -1.6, 27.2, 21.4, 23.2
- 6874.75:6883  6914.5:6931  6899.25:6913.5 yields 0.5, 27.2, 26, 26.4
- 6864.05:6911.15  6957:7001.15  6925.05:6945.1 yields 1.2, 26.7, 24.8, 25.7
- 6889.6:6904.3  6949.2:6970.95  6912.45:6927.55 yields -0.5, 26.1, 22.7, 24.9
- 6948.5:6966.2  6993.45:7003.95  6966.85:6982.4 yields -1.2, 21.8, 25.5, 23.4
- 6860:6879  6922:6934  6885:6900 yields 0.0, 27.2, 26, 26.8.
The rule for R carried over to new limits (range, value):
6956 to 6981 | 22.4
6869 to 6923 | 24.2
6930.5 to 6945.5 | 20.3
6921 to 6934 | 24.9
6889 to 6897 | 26.5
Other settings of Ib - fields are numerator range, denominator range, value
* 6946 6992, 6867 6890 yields 0.89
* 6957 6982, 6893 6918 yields 0.97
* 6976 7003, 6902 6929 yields 1.01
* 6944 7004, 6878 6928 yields 0.93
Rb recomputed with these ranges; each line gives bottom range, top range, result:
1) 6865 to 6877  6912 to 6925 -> 0.93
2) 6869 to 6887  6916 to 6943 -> 0.92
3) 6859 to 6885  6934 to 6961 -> 0.79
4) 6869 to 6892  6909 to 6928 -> 0.95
